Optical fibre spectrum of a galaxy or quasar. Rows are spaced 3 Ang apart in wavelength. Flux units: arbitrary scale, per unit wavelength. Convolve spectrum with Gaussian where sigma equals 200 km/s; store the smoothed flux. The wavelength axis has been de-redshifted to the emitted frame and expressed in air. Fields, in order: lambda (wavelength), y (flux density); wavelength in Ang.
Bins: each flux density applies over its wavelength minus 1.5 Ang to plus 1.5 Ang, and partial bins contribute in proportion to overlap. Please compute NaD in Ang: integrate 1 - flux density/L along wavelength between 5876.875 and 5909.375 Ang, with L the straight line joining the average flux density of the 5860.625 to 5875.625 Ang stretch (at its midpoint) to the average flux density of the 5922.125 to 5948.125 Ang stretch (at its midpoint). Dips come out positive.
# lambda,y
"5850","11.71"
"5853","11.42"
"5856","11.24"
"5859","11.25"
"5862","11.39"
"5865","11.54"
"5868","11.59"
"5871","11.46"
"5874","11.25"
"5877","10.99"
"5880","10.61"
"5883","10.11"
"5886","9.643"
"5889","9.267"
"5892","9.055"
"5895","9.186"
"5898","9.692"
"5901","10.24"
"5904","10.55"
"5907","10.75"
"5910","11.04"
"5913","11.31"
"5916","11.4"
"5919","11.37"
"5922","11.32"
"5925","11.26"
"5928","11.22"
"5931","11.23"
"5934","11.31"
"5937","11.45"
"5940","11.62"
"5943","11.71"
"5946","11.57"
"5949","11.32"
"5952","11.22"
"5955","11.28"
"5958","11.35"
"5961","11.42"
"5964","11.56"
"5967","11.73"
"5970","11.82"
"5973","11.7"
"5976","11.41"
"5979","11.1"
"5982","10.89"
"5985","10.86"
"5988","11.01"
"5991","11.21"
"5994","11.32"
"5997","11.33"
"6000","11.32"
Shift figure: 4.1 Ang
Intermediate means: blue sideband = 11.4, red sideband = 11.4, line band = 9.99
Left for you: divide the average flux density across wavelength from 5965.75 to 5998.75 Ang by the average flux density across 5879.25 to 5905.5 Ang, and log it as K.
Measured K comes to 1.15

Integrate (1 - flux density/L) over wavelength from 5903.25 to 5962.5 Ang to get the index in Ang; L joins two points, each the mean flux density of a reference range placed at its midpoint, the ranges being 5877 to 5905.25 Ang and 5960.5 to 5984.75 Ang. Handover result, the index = -3.5 Ang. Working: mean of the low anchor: 9.87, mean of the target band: 11.3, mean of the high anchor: 11.4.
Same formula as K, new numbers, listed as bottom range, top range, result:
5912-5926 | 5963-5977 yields 1.03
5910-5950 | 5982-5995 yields 0.97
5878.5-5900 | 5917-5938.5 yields 1.17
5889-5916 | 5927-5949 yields 1.12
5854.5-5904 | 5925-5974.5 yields 1.09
